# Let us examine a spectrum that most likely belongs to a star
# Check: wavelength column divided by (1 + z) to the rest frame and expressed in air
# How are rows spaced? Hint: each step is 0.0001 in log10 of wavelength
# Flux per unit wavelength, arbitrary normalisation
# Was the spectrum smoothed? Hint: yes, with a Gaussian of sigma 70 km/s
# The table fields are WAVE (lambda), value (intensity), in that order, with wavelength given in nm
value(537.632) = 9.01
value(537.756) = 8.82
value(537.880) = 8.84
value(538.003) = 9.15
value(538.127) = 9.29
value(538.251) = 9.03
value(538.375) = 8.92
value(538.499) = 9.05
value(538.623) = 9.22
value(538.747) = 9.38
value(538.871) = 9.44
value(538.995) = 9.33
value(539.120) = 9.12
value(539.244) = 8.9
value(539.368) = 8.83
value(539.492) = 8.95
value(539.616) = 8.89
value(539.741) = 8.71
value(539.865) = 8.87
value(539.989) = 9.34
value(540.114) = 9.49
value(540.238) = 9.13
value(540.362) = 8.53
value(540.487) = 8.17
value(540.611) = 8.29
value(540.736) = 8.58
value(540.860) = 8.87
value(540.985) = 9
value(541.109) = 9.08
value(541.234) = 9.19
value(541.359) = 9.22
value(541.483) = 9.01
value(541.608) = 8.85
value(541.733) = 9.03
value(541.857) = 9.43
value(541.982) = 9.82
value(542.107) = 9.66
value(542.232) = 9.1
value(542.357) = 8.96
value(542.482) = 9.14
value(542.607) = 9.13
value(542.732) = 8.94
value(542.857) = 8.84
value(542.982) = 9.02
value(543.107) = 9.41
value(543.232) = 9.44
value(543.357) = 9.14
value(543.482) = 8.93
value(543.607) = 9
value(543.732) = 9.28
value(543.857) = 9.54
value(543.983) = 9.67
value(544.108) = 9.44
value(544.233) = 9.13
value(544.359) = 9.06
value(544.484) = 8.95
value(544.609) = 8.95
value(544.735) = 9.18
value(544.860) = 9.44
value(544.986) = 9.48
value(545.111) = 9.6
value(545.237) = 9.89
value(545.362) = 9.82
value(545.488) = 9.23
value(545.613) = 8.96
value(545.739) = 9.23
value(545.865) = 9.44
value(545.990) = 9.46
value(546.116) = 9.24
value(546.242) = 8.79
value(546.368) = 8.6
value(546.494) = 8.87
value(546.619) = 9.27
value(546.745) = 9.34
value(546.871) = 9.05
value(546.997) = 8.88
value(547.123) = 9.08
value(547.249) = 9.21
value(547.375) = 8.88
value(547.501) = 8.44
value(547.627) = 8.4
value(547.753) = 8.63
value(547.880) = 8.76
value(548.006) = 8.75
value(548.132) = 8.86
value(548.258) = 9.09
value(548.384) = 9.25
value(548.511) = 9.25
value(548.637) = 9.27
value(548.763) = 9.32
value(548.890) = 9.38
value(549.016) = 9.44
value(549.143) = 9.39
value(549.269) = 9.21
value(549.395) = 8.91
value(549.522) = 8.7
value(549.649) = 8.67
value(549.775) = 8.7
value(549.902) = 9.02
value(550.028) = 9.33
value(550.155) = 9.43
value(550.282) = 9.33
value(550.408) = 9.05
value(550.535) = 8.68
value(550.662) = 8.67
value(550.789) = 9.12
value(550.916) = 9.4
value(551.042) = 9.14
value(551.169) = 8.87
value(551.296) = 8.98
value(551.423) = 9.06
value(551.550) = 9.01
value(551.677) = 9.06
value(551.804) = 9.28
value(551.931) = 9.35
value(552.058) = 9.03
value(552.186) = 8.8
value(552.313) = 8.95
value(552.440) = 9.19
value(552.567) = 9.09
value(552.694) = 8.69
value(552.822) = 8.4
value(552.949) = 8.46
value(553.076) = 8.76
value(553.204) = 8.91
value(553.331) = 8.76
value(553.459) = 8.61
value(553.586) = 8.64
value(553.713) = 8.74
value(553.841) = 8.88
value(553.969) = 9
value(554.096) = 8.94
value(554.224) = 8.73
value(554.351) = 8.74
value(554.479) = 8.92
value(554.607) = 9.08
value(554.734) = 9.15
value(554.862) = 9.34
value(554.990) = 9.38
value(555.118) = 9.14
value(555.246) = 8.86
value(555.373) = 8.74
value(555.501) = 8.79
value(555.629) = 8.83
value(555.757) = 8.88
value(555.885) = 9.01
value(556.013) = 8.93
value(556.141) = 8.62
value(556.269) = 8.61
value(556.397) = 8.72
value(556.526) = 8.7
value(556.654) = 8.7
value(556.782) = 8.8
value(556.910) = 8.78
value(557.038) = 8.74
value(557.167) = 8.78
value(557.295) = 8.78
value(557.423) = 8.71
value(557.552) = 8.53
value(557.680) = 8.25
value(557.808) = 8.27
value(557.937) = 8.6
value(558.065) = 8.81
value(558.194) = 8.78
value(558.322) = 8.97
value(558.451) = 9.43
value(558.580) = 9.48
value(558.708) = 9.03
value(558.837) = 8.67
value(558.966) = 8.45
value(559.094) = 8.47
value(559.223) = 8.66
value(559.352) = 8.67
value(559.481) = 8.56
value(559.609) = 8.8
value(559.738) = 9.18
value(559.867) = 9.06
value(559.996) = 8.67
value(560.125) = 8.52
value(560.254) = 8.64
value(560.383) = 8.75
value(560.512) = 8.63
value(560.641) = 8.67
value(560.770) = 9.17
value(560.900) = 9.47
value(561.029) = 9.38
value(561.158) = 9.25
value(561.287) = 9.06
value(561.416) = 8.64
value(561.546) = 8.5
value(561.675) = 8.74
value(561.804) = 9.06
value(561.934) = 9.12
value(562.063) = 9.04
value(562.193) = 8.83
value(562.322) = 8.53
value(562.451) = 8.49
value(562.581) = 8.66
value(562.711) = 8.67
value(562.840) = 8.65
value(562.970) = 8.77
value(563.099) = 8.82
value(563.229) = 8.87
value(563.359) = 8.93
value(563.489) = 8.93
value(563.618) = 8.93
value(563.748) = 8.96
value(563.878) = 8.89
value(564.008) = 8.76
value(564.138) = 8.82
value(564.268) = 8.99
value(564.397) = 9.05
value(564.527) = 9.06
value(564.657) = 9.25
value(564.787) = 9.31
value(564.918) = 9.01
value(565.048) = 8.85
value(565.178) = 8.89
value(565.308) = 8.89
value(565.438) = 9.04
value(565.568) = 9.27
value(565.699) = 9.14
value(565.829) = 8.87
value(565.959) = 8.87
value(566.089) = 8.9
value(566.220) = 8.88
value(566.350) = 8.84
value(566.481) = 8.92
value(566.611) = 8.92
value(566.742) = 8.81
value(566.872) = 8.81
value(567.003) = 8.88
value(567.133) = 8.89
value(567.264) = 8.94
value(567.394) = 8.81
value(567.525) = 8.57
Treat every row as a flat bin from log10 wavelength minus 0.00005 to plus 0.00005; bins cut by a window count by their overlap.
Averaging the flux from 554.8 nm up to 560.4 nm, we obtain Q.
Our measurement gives 8.8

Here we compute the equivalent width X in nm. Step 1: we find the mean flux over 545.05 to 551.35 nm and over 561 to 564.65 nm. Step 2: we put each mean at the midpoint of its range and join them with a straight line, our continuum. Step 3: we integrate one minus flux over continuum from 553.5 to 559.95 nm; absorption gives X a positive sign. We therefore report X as 0.099 nm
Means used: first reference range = 9.09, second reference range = 8.87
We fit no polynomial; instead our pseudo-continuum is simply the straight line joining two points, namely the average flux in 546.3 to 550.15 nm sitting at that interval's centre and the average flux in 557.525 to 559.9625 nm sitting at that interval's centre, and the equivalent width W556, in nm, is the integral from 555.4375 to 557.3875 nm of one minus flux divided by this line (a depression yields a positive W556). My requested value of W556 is 0.01 nm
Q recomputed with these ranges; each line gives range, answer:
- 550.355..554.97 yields 8.93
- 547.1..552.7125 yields 9.03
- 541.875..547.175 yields 9.23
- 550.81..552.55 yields 9.09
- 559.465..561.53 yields 8.9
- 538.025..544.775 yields 9.09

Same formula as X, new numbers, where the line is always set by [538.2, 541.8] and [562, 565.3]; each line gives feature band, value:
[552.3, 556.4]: 0.02 nm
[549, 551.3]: -0.03 nm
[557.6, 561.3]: 0.03 nm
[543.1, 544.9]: -0.05 nm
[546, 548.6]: 0.00 nm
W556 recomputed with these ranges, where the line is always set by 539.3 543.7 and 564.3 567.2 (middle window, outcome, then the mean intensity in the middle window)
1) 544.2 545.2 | -0.02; 9.24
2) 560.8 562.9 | 0.02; 8.88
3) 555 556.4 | 0.02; 8.86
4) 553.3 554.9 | 0.02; 8.88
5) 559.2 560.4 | 0.03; 8.75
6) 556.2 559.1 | 0.08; 8.75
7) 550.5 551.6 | 0.00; 9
